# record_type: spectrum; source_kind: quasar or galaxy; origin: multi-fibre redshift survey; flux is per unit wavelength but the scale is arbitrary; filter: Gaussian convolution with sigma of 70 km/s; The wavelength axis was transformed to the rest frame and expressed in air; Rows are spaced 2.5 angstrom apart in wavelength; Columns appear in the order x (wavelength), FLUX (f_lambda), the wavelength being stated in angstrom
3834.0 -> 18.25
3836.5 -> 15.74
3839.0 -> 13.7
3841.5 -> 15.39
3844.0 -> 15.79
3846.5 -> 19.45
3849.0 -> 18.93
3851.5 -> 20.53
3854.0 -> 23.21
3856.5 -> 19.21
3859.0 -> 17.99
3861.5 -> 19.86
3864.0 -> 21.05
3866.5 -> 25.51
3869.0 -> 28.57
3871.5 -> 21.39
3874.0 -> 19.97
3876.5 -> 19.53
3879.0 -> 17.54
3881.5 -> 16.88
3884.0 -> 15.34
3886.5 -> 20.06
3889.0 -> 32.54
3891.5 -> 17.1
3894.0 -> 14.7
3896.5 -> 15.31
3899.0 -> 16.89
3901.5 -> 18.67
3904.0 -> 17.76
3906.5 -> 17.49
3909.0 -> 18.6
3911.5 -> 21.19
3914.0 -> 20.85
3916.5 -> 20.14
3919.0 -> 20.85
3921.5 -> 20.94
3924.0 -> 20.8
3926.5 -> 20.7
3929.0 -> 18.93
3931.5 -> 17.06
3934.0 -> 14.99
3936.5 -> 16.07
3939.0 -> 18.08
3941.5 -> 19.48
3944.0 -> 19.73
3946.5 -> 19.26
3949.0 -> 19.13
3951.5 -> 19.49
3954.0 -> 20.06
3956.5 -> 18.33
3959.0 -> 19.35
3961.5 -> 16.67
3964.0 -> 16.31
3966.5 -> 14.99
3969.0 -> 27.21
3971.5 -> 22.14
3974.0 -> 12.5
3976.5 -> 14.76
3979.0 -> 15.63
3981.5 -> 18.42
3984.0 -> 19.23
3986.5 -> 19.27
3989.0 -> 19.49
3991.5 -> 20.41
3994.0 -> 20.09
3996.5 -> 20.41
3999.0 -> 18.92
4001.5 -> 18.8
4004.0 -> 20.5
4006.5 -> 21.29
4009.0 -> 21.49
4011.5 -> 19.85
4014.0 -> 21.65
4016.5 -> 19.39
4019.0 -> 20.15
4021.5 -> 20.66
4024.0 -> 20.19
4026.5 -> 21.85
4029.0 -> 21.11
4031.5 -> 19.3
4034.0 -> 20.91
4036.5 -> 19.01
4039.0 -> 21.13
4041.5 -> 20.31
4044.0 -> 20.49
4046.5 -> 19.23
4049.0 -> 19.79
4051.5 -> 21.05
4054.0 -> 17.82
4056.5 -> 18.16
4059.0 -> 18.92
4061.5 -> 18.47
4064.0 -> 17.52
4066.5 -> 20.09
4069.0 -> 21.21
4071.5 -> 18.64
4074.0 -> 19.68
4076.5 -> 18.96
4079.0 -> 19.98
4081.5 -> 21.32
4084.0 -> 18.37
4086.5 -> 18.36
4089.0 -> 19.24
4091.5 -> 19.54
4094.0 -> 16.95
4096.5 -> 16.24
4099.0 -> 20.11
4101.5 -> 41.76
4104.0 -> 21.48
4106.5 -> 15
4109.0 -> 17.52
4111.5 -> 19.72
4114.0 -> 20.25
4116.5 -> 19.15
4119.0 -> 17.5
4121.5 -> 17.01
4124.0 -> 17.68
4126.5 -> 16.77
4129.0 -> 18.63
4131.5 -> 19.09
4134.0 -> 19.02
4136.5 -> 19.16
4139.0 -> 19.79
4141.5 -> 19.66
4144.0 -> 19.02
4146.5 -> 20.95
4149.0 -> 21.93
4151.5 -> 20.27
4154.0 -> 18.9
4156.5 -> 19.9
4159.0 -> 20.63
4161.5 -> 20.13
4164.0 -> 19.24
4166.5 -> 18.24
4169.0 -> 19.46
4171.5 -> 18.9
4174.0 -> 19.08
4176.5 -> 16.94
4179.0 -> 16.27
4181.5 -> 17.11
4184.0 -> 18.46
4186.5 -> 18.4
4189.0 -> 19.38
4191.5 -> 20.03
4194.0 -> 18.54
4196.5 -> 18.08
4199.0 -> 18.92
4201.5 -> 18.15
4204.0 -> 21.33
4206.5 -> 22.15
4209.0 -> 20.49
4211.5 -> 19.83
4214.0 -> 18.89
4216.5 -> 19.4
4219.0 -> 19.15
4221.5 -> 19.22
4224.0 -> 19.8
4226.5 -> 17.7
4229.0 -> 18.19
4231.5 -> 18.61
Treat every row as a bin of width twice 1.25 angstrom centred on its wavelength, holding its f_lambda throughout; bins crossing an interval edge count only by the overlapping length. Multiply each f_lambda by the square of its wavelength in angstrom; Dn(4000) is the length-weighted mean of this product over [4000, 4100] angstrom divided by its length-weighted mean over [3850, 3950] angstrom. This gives 1.08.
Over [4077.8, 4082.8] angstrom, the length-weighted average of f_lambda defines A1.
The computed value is 20.6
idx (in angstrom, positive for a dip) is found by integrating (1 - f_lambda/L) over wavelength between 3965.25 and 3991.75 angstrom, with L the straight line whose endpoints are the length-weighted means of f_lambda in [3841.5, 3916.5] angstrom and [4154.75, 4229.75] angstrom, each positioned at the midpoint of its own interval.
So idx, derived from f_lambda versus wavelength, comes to 1.3 angstrom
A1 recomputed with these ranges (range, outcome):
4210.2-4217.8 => 19.4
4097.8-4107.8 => 24.6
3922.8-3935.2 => 18.5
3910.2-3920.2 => 20.7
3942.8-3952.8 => 19.4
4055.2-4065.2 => 18.3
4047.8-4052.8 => 20.4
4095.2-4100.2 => 18.1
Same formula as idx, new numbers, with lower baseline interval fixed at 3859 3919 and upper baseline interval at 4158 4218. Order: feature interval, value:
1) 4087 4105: -2.5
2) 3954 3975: 1.1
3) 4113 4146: 0.9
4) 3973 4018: 1.2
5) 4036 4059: -0.2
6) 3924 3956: 1.7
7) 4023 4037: -0.7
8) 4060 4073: 0.1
